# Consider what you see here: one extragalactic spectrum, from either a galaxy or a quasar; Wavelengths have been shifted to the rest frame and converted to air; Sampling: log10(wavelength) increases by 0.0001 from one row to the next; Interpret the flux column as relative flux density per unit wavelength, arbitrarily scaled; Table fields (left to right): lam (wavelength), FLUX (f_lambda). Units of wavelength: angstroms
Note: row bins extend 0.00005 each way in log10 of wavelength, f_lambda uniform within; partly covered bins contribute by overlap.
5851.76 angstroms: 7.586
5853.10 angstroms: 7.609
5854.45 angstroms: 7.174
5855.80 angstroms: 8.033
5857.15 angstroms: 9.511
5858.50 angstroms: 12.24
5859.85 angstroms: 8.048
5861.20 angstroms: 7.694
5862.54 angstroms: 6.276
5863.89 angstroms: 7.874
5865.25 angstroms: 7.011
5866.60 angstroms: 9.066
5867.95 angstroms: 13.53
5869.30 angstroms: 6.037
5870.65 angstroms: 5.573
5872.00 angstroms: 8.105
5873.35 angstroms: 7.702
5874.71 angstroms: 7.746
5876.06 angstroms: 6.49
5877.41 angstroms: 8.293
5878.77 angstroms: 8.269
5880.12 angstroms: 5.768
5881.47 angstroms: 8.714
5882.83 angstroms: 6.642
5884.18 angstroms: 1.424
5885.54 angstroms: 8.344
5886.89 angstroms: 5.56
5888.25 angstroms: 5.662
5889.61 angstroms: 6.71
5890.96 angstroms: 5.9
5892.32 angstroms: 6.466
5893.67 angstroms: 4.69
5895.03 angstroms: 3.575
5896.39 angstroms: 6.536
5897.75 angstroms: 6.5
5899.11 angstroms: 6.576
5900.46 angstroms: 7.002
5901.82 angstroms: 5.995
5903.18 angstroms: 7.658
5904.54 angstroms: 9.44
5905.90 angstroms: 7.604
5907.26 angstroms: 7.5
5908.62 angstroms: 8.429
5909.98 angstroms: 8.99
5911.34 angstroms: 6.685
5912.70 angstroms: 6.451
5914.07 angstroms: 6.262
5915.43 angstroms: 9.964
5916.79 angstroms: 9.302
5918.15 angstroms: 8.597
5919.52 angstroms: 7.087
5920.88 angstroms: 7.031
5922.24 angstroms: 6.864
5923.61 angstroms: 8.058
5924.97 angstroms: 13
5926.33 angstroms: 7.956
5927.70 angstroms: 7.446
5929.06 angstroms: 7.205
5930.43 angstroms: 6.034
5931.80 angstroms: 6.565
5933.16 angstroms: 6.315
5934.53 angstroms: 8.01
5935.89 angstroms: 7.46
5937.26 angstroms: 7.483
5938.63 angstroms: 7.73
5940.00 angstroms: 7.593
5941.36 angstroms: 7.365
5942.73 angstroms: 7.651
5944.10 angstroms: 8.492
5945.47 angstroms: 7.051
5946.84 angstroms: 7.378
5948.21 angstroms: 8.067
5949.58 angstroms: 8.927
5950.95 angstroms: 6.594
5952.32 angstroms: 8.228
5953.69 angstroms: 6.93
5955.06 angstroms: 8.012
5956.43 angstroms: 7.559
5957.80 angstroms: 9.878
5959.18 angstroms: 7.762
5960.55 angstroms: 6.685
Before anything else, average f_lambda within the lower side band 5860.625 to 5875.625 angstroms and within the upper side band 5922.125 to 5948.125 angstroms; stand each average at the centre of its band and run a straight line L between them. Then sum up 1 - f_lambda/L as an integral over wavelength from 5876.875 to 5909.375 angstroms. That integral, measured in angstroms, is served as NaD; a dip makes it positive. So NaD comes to 4.83 angstroms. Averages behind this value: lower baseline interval 7.86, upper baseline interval 7.69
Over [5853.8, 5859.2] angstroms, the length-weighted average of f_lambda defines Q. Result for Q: 9.23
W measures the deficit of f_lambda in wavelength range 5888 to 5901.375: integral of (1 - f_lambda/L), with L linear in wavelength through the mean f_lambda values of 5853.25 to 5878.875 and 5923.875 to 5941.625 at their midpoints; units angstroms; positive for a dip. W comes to 3.33 angstroms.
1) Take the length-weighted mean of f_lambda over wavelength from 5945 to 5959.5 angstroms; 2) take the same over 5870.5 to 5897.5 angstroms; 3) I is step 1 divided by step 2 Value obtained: 1.22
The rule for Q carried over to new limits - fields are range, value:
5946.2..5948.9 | 7.73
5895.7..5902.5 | 6.52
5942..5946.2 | 7.71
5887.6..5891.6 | 6.1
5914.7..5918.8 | 9.27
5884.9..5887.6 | 6.92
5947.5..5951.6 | 7.87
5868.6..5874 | 6.89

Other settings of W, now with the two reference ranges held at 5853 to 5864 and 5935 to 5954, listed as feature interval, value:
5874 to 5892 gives 3.5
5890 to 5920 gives 3.1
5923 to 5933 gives -0.2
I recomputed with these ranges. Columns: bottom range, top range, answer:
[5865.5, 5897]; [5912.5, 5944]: 1.14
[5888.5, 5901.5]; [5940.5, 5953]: 1.29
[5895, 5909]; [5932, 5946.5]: 1.05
